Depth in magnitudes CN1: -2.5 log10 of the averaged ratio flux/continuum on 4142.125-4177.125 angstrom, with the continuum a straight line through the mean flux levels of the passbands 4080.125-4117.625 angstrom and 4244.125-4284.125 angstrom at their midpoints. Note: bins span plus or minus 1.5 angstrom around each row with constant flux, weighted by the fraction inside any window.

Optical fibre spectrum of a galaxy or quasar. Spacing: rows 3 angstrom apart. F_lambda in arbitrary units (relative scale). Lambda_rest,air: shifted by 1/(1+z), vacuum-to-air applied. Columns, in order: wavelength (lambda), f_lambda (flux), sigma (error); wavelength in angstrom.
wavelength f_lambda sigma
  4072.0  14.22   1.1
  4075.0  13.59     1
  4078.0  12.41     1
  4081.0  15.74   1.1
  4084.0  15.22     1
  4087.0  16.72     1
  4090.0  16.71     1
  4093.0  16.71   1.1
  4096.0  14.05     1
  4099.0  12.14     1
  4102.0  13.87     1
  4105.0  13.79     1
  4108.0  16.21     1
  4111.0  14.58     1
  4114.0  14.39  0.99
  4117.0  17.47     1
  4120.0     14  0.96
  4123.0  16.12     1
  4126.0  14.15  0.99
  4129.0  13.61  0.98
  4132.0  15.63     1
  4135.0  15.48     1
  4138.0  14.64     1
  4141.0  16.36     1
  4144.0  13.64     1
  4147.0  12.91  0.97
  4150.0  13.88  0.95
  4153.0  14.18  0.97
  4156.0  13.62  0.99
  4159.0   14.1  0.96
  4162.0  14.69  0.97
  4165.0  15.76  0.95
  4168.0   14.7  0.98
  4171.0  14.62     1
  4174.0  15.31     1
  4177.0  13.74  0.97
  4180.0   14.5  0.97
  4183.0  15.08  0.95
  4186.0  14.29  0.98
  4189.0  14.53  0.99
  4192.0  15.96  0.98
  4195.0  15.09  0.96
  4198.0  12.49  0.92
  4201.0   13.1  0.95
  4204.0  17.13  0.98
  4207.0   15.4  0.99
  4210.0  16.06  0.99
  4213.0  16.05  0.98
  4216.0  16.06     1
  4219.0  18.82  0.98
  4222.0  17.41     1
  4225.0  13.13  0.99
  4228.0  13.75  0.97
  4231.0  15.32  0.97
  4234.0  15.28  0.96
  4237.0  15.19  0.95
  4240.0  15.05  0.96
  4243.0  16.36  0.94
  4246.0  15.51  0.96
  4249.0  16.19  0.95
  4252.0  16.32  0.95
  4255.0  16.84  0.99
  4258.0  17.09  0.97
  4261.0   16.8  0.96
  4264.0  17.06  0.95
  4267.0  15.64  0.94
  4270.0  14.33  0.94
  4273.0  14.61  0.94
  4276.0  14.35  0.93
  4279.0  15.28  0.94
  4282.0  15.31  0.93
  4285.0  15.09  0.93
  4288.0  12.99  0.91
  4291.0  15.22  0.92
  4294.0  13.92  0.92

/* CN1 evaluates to 0.08 mag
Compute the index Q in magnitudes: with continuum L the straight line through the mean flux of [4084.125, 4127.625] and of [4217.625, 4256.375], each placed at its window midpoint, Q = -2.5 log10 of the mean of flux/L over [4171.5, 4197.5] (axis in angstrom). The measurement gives 0.055 mag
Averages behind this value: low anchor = 15.1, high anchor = 15.8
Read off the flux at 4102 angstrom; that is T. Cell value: 13.87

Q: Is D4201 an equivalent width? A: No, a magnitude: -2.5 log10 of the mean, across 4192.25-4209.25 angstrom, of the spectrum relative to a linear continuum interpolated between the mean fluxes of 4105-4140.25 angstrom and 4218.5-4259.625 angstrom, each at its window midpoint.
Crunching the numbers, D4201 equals 0.06 mag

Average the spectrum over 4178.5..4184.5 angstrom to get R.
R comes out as 14.8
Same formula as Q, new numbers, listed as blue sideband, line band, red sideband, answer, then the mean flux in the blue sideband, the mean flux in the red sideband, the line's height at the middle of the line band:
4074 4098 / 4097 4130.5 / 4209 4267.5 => 0.05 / 15.1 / 16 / 15.3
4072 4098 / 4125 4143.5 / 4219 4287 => 0.02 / 15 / 15.6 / 15.2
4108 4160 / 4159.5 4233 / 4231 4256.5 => 0.02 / 14.7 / 15.8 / 15.3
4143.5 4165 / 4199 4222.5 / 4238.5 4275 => -0.07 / 14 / 16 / 15.1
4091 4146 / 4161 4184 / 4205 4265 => 0.04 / 14.8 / 16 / 15.4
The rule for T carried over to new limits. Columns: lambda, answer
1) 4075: 13.59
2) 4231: 15.32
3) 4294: 13.92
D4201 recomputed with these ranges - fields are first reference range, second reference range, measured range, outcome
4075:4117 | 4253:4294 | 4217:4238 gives -0.02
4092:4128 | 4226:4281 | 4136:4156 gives 0.05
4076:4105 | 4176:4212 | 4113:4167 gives 0.01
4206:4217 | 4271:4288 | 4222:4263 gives -0.02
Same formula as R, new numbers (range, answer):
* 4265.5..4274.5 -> 14.9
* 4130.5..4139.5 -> 15.2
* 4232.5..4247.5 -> 15.5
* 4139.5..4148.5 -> 14.3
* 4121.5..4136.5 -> 15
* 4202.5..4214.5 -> 16.2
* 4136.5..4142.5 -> 15.5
